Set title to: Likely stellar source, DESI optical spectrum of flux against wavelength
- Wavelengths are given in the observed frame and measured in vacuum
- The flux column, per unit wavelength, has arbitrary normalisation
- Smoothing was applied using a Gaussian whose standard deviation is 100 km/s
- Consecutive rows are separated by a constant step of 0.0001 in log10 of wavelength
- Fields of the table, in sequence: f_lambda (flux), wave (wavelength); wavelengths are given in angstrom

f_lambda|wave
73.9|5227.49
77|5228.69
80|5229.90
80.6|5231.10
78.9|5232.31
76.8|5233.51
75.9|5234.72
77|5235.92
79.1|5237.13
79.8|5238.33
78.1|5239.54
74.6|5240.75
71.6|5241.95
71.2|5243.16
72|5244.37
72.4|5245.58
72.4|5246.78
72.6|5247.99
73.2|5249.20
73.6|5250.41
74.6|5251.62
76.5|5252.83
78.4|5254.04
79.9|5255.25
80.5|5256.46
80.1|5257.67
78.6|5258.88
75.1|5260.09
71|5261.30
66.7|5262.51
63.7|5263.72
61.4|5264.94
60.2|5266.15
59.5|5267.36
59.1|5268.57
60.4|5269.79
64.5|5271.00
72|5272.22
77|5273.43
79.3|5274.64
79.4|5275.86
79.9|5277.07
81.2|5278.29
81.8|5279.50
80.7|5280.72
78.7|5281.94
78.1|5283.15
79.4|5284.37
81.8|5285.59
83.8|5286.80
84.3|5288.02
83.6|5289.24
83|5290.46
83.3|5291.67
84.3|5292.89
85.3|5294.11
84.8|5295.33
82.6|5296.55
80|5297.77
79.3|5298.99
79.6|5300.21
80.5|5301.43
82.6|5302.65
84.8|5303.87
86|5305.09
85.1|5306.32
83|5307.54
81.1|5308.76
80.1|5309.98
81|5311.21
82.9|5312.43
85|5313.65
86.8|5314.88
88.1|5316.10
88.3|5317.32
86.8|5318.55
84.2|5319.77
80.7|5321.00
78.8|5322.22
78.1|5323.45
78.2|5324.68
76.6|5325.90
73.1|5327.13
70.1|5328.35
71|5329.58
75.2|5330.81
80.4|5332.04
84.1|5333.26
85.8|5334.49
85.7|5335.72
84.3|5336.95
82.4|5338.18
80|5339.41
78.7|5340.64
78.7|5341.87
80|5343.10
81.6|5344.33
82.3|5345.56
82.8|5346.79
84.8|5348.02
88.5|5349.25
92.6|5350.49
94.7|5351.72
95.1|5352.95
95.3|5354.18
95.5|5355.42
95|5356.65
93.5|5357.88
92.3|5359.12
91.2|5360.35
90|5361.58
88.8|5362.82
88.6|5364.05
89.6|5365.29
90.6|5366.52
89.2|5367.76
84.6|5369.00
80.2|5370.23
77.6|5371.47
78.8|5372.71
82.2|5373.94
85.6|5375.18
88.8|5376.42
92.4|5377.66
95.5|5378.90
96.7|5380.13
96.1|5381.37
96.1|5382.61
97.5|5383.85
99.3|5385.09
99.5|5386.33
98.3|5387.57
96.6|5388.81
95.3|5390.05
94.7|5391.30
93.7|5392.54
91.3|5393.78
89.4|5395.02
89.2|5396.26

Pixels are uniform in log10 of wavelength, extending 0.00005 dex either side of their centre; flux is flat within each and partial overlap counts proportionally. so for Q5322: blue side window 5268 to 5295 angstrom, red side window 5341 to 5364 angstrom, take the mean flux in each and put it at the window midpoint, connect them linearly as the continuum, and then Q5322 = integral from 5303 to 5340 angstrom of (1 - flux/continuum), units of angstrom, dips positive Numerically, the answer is 1.2 angstrom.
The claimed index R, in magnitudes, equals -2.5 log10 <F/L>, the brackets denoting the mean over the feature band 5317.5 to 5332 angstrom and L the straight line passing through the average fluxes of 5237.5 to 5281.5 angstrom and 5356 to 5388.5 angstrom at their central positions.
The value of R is 0.07 mag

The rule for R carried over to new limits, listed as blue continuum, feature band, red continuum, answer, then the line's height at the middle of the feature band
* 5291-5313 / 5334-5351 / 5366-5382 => 0.03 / 85.4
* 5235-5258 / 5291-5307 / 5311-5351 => -0.05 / 79.4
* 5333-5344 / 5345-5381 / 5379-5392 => 0.01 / 89.8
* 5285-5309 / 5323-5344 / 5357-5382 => 0.09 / 85.9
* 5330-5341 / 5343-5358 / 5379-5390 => -0.04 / 86.5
